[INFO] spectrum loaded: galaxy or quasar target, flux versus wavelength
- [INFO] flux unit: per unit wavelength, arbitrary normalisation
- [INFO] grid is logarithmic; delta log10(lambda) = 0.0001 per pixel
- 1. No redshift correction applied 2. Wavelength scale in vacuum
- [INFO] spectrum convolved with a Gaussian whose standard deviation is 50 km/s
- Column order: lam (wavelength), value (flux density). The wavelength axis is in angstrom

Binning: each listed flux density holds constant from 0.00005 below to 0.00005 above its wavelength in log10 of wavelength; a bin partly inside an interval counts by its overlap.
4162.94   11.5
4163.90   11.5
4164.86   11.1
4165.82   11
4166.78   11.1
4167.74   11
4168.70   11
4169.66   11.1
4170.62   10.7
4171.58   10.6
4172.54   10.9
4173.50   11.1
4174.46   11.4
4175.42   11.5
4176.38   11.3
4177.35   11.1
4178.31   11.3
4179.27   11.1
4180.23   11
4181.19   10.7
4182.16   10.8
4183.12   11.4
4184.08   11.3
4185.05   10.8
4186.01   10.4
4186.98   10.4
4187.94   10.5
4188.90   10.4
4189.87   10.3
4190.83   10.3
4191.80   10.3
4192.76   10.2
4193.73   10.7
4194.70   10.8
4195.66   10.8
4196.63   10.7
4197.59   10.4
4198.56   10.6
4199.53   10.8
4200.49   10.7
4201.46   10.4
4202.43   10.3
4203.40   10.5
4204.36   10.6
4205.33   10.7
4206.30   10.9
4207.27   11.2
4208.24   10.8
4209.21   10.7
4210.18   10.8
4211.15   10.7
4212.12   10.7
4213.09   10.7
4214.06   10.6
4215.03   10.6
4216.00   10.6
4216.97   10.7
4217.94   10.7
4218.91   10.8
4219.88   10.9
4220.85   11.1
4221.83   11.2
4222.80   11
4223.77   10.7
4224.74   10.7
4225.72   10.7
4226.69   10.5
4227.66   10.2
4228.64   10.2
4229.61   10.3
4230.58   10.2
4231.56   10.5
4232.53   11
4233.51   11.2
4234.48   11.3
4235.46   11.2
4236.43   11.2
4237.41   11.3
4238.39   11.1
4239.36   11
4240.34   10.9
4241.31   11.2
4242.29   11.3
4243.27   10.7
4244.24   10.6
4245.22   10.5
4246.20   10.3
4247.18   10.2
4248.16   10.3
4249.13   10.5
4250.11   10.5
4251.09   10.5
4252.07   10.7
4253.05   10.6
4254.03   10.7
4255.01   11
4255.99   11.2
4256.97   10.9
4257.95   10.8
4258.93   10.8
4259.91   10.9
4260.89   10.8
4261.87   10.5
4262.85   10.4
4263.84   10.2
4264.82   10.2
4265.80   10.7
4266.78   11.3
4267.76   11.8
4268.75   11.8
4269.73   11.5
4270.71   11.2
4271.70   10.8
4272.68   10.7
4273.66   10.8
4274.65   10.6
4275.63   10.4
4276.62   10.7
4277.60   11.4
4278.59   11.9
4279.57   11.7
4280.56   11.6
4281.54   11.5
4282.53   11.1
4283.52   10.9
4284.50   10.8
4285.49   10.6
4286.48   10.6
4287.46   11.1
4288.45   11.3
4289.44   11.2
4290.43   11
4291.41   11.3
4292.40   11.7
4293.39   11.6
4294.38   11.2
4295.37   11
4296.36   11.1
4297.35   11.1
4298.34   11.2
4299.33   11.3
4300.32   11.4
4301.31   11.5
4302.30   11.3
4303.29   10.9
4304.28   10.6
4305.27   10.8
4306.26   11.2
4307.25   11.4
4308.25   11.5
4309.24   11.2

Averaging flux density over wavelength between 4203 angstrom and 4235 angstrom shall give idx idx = 10.7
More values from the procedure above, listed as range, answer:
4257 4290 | 11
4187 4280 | 10.8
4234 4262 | 10.8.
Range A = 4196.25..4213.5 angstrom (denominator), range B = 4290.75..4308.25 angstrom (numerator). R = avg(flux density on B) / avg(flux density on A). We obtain 1.1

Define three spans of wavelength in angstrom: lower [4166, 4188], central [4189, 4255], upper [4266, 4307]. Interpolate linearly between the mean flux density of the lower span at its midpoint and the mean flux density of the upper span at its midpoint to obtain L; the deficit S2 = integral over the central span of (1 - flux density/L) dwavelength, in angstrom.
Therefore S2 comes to 2.2 angstrom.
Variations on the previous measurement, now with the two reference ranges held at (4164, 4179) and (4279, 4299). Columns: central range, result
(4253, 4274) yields 0.5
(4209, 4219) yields 0.4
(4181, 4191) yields 0.4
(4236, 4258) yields 0.7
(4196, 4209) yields 0.5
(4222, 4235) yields 0.5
